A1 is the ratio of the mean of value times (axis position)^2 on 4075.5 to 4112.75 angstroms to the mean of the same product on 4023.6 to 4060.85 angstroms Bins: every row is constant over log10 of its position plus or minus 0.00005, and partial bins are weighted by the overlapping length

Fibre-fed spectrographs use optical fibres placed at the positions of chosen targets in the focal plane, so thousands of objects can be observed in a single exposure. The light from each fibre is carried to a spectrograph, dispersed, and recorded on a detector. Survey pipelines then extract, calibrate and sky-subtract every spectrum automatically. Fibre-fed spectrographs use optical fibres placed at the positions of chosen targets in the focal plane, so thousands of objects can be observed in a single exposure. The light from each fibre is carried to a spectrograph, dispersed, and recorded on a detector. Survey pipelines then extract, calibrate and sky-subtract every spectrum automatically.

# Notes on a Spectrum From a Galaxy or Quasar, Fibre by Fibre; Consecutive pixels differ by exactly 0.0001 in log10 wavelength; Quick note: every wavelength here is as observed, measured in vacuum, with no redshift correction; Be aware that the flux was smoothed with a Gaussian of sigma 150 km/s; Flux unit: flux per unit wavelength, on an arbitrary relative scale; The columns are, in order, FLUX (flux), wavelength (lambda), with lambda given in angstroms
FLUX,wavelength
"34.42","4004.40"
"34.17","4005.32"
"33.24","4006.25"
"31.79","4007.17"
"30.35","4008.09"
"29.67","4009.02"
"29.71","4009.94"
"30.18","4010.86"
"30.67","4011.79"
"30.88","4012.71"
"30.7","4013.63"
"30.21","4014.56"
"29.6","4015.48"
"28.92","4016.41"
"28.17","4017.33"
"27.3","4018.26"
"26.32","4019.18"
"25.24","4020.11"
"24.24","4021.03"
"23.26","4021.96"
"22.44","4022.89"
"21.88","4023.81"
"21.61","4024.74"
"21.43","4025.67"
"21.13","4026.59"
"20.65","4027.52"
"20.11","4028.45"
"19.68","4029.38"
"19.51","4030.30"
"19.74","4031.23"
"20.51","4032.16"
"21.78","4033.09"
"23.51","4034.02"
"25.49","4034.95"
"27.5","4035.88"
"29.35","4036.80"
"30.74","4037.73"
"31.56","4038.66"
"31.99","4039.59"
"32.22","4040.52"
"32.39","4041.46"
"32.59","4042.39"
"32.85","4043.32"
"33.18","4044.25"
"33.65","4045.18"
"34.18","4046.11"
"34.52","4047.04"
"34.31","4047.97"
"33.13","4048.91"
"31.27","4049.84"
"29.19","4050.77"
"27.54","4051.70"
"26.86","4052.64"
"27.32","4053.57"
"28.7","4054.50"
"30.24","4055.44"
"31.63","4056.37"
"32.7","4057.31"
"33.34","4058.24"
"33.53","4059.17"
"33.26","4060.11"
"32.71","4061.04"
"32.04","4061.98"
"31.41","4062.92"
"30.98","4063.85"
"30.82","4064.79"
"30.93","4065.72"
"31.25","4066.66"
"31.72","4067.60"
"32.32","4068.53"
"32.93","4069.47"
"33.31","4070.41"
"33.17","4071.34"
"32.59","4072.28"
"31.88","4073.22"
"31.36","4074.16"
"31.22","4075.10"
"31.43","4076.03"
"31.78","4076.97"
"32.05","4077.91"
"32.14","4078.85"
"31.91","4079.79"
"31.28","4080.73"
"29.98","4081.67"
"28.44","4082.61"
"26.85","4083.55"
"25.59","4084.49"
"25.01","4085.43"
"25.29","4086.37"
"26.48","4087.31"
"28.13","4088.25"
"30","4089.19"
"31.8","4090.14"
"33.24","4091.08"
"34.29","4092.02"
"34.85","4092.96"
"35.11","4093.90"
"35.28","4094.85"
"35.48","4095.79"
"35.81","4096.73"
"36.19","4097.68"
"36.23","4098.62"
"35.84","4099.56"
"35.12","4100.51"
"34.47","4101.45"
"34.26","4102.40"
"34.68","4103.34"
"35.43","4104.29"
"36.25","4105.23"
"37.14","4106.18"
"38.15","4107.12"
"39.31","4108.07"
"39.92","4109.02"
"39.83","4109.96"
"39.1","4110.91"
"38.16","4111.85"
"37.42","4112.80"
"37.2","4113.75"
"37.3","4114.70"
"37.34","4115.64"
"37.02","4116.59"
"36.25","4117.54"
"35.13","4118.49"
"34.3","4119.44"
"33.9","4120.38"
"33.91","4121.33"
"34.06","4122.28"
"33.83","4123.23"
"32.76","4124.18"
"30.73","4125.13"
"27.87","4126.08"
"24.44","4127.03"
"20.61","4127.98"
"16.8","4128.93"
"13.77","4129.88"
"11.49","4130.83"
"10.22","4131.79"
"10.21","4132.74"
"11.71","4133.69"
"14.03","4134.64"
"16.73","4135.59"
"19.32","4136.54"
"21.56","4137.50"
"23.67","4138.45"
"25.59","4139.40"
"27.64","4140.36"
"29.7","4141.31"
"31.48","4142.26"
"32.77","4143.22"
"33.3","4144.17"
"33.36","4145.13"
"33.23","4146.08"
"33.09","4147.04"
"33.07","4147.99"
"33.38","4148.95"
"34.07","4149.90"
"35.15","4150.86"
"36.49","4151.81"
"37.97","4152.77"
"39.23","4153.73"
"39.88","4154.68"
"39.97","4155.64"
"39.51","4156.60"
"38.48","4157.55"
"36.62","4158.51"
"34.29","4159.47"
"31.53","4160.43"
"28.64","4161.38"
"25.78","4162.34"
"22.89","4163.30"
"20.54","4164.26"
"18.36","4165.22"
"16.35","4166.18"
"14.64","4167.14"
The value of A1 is 1.21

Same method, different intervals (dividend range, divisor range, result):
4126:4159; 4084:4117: 0.81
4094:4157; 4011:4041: 1.29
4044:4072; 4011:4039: 1.28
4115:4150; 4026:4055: 1.01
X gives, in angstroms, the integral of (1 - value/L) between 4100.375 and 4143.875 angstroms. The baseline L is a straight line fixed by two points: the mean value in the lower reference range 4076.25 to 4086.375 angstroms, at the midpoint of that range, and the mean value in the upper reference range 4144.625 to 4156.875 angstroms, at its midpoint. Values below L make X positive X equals 4.4 angstroms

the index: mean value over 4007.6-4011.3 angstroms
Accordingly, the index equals 30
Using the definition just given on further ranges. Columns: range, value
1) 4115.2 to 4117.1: 37.1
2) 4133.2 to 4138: 16.7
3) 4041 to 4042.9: 32.5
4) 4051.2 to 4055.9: 28.1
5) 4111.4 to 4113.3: 37.7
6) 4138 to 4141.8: 26.7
